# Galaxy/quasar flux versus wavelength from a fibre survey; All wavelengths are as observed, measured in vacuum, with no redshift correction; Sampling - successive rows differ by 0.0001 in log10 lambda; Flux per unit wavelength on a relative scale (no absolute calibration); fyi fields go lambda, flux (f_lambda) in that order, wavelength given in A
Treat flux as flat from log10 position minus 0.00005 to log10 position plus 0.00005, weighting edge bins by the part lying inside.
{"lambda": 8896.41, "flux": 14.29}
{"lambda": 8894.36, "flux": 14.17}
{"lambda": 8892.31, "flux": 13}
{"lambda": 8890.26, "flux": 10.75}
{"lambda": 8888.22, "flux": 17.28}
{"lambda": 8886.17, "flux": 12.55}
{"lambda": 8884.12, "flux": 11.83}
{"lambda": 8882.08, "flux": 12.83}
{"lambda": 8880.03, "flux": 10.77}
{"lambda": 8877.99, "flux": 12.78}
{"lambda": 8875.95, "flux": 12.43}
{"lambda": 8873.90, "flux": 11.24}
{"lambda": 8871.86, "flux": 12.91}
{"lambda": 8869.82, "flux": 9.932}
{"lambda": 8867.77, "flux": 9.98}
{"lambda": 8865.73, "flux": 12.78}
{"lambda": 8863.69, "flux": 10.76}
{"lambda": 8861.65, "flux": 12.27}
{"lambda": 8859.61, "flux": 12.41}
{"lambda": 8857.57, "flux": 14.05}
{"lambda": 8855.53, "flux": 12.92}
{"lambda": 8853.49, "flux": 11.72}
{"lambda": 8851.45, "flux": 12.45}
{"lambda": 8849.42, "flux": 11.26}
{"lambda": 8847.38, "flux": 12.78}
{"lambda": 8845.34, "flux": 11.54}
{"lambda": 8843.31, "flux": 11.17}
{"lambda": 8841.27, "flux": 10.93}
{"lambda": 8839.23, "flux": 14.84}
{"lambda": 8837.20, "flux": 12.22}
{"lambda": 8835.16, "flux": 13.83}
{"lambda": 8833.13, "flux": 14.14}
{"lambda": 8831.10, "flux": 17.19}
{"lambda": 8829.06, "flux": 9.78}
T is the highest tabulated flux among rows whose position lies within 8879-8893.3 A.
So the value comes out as 17.28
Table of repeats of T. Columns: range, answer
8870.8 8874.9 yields 12.91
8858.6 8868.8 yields 12.78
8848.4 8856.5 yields 12.92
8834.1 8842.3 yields 14.84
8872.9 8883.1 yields 12.83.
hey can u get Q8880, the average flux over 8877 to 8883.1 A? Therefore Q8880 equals 12.1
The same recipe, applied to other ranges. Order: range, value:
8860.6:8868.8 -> 11.4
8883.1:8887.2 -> 12.2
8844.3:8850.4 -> 11.9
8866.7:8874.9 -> 11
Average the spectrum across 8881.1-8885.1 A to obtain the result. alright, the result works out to 12.3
